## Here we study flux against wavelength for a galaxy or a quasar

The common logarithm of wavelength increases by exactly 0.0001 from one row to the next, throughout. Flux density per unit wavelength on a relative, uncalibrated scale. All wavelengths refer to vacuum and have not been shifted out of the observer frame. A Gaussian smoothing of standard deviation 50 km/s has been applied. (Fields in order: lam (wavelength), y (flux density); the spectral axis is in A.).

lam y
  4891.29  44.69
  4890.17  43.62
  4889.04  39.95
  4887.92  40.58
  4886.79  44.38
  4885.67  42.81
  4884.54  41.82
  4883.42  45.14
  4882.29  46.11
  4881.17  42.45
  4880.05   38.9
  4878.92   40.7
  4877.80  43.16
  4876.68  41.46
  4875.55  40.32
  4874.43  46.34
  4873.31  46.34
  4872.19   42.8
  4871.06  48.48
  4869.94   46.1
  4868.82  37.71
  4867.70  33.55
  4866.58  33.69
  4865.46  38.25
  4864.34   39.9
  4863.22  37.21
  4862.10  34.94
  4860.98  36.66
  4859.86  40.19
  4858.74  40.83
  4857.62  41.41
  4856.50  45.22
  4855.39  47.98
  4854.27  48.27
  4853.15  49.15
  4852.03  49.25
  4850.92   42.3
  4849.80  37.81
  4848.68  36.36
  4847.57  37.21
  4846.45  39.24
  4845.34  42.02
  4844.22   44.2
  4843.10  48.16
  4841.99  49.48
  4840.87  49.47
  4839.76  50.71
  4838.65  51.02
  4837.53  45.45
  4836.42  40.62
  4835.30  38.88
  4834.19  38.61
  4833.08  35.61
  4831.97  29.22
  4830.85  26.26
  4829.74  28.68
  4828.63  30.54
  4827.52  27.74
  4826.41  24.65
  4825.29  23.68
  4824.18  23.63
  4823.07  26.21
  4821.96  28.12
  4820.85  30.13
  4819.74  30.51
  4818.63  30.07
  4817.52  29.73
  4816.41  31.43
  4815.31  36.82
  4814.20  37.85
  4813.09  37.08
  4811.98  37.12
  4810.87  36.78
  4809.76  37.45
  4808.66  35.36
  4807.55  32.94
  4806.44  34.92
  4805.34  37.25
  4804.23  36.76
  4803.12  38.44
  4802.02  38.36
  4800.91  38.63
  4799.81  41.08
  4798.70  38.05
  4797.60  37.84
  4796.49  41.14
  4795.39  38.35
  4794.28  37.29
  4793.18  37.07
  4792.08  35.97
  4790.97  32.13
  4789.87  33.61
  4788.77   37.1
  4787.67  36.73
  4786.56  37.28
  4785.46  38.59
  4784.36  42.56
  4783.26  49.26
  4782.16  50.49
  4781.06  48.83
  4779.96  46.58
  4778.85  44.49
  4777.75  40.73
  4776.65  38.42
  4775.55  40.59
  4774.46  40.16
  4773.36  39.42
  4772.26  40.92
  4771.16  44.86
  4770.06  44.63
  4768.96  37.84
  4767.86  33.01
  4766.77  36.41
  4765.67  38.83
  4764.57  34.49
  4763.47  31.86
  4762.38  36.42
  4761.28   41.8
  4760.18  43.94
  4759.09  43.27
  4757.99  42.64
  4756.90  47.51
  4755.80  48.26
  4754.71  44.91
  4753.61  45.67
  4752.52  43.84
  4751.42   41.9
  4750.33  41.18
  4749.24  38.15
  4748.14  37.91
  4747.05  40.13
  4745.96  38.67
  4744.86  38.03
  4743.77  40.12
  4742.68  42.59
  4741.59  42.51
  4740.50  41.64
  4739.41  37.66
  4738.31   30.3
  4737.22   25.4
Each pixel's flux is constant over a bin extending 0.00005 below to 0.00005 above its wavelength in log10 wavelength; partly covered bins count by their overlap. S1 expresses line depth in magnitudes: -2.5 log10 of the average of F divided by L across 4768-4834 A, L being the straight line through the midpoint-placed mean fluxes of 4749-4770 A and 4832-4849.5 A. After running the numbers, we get 0.149 mag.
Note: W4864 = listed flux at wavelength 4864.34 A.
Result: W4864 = 39.9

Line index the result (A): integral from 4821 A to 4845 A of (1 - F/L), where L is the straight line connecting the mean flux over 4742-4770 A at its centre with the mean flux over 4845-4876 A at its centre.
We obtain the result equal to 2.9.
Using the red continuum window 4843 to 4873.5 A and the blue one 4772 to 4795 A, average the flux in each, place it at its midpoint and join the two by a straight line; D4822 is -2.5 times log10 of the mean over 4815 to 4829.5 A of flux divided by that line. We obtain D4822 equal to 0.390 mag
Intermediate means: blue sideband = 40.4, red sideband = 41.4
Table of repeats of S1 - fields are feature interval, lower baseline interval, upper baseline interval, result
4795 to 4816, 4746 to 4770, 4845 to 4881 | 0.10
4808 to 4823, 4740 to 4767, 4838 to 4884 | 0.24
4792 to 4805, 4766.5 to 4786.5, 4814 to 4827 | -0.08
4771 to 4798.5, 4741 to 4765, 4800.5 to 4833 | -0.10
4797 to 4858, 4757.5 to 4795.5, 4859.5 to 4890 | 0.09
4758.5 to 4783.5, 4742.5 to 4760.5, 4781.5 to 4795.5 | -0.01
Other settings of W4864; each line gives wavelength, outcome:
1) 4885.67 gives 42.81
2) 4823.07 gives 26.21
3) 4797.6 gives 37.84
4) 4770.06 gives 44.63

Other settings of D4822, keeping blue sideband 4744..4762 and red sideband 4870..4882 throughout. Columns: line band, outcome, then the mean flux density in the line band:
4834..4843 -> -0.07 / 46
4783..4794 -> 0.13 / 37.7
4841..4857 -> -0.03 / 44.2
